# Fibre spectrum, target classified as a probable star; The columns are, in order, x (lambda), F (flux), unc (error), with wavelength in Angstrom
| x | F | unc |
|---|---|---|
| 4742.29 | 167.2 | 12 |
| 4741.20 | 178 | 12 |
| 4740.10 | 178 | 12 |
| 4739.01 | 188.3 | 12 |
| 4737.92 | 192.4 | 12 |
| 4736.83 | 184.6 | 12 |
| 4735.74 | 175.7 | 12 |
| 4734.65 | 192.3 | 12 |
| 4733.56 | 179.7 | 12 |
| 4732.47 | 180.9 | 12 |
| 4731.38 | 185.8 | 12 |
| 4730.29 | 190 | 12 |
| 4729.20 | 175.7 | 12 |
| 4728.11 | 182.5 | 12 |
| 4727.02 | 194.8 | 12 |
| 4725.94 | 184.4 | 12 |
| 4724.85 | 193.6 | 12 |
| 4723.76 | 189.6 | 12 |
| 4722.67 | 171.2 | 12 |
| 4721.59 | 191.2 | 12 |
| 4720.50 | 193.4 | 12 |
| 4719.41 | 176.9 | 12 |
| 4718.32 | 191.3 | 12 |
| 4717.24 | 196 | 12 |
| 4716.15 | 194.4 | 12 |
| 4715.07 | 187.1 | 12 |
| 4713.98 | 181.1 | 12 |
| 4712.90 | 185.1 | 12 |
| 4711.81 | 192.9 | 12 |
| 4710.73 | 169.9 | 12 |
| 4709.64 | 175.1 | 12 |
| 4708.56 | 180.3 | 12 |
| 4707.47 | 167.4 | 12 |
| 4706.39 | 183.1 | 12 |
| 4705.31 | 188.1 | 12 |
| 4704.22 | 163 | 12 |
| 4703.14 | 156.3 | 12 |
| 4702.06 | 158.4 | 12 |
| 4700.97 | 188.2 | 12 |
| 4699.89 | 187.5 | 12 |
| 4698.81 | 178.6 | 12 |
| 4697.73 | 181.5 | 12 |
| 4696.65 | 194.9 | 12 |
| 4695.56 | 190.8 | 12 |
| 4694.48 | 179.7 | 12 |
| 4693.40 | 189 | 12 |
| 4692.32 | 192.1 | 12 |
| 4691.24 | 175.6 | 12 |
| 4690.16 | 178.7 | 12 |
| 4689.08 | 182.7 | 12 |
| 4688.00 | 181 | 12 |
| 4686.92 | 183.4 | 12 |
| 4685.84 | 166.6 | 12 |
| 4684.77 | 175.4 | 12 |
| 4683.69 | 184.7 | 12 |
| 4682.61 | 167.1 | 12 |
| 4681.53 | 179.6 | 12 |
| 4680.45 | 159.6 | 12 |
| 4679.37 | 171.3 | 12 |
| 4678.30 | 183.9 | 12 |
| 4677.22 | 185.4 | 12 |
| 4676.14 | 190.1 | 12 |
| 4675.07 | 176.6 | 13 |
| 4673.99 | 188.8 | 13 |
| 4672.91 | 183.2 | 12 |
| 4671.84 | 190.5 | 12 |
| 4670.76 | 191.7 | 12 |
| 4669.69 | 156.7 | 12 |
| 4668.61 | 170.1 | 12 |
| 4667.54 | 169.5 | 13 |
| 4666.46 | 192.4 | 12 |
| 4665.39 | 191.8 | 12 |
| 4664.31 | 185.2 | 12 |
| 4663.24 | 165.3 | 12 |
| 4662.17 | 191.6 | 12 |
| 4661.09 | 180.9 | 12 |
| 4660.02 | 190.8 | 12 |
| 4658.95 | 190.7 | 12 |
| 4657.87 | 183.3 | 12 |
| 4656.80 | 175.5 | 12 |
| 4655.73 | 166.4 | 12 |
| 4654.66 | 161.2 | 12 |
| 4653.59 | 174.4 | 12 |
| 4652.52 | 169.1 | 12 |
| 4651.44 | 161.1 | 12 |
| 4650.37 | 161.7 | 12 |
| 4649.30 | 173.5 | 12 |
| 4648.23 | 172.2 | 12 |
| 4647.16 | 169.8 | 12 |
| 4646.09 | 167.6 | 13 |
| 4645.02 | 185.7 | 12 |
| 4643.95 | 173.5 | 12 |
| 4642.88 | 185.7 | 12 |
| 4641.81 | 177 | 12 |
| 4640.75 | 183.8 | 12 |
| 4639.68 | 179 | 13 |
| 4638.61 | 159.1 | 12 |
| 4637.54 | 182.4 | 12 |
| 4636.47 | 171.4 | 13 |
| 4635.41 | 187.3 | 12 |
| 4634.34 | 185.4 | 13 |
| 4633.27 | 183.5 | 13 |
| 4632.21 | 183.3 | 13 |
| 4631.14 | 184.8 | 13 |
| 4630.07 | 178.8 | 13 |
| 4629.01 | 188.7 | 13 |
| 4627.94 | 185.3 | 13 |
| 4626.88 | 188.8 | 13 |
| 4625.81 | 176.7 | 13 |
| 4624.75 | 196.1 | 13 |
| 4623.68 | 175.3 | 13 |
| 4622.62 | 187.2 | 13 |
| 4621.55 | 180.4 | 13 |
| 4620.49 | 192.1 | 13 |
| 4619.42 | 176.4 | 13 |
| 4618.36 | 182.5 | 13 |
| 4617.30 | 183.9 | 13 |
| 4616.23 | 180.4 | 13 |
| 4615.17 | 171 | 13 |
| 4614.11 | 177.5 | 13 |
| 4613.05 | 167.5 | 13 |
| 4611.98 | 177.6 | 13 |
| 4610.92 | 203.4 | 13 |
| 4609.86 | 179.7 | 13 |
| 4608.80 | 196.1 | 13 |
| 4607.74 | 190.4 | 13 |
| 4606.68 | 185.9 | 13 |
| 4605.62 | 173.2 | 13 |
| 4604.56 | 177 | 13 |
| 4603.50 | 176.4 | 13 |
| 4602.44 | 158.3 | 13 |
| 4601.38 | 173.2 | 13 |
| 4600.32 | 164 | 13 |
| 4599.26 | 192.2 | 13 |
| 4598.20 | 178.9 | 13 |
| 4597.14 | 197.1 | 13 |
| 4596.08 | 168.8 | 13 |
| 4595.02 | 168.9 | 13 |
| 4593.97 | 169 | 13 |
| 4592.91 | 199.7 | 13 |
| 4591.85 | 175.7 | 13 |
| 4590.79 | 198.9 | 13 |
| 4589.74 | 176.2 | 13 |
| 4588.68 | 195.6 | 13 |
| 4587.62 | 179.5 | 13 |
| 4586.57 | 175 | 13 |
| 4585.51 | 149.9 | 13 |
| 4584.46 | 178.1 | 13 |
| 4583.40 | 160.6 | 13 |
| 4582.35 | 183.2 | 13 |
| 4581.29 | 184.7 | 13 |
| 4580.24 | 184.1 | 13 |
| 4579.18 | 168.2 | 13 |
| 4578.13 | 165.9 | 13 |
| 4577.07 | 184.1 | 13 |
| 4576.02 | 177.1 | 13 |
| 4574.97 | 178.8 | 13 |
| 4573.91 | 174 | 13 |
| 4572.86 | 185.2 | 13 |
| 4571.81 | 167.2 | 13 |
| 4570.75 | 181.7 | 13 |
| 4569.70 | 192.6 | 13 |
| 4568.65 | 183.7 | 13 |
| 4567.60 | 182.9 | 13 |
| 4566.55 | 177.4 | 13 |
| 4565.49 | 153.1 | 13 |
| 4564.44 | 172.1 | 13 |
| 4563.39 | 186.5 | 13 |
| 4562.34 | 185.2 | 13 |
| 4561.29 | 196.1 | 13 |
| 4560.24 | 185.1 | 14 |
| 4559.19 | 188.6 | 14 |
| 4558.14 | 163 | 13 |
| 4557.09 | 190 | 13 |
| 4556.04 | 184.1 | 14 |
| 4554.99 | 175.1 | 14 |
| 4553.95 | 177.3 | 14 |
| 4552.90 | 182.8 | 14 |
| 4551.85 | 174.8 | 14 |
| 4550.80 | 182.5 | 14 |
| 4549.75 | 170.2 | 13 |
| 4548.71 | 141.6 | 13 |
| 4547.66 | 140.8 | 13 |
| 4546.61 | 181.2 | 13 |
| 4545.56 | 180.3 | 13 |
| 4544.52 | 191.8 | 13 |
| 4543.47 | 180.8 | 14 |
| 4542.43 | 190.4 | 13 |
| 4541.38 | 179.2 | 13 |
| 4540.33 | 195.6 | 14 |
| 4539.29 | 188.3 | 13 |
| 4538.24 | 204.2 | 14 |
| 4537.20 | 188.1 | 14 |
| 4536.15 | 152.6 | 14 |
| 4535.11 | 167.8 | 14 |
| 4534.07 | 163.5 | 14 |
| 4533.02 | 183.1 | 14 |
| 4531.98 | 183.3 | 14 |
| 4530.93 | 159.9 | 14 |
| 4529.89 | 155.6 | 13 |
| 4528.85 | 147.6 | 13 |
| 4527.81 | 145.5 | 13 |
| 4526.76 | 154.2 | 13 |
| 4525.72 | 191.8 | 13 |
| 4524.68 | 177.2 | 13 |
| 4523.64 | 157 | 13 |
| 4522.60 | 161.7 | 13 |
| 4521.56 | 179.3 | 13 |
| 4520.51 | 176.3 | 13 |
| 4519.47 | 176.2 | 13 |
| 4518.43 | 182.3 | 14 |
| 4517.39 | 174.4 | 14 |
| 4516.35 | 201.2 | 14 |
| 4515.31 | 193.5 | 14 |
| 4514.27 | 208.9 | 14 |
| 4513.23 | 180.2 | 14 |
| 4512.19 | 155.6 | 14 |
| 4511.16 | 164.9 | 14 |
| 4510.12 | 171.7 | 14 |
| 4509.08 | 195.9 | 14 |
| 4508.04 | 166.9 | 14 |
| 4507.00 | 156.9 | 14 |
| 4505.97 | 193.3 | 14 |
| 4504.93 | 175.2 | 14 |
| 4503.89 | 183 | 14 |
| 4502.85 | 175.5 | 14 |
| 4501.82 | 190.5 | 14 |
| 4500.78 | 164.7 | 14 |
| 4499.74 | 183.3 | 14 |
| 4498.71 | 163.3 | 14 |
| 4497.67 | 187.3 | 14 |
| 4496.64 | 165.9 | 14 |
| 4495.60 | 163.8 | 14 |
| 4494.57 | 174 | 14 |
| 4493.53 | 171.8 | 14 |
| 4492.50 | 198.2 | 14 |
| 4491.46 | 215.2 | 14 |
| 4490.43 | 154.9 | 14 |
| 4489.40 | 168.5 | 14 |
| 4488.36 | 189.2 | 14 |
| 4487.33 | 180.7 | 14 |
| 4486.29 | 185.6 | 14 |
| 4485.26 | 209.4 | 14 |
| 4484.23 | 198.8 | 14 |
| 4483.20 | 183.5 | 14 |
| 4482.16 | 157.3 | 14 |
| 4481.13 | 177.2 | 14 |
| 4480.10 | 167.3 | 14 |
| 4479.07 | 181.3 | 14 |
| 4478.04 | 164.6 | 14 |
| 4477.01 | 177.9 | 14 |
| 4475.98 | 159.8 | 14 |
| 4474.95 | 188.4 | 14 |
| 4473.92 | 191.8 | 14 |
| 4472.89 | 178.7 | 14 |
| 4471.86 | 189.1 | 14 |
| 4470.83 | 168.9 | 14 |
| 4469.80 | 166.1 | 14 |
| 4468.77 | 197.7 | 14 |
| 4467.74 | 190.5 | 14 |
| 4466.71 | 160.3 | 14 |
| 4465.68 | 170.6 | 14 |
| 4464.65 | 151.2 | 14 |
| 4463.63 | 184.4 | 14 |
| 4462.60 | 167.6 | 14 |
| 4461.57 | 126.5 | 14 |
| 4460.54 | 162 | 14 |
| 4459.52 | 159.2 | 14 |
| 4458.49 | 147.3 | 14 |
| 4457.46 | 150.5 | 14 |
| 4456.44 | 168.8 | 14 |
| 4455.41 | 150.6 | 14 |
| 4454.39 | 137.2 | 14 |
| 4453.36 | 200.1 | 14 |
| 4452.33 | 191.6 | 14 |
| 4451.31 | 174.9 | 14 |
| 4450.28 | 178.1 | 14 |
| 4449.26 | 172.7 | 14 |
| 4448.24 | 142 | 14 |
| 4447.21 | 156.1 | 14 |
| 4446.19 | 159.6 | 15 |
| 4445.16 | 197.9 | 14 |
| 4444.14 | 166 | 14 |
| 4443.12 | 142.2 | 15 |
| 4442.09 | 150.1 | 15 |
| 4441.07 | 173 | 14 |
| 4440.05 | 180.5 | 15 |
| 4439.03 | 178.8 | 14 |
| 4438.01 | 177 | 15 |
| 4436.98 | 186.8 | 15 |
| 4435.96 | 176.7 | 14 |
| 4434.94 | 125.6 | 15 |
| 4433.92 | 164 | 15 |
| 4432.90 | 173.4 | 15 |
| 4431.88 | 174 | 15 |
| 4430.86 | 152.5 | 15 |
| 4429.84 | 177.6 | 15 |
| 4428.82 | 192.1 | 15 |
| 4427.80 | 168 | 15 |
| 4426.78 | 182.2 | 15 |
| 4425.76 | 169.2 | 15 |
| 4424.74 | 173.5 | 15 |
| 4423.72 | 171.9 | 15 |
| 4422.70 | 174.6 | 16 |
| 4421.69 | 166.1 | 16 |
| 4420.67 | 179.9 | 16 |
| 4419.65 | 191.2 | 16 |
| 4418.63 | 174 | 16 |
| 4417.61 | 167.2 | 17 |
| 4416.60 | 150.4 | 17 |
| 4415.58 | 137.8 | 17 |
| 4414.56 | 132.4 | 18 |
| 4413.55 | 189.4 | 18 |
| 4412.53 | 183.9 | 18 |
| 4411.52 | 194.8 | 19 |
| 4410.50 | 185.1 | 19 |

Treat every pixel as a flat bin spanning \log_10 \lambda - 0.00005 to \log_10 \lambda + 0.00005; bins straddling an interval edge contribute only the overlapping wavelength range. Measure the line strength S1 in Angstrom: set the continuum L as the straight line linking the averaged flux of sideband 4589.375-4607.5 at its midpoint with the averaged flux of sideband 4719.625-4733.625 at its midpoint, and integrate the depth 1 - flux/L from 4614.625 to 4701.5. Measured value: 1.0 Angstrom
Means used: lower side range 179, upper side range 186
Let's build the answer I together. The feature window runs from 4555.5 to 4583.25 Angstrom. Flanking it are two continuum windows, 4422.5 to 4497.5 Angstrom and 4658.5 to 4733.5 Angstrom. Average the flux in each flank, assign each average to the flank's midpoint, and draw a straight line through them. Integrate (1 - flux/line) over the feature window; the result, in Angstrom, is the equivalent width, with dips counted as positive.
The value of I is -0.5 Angstrom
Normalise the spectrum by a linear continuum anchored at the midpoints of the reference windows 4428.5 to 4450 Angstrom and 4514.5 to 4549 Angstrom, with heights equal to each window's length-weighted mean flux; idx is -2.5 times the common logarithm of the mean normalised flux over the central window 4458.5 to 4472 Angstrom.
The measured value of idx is 0.01 mag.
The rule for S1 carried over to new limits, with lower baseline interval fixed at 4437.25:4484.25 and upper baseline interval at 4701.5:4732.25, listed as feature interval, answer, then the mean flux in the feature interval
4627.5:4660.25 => 0.28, 177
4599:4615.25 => -0.20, 179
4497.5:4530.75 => -0.42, 174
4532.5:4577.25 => -1.11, 179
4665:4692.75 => 0.12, 179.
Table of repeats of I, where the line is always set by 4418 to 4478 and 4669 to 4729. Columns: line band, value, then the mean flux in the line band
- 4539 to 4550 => -0.1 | 176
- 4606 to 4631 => -0.8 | 184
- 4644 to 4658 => 0.7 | 171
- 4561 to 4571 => -0.3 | 181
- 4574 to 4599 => -0.3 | 178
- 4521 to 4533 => 0.5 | 166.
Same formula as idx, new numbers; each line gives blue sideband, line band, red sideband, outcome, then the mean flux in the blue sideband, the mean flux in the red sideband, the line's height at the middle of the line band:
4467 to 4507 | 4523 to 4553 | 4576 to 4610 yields 0.039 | 179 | 178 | 179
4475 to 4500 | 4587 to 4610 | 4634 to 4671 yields -0.021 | 178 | 177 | 177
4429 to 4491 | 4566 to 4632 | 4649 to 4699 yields -0.024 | 171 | 179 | 176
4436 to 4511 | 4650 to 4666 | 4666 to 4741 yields 0.020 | 173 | 182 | 180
